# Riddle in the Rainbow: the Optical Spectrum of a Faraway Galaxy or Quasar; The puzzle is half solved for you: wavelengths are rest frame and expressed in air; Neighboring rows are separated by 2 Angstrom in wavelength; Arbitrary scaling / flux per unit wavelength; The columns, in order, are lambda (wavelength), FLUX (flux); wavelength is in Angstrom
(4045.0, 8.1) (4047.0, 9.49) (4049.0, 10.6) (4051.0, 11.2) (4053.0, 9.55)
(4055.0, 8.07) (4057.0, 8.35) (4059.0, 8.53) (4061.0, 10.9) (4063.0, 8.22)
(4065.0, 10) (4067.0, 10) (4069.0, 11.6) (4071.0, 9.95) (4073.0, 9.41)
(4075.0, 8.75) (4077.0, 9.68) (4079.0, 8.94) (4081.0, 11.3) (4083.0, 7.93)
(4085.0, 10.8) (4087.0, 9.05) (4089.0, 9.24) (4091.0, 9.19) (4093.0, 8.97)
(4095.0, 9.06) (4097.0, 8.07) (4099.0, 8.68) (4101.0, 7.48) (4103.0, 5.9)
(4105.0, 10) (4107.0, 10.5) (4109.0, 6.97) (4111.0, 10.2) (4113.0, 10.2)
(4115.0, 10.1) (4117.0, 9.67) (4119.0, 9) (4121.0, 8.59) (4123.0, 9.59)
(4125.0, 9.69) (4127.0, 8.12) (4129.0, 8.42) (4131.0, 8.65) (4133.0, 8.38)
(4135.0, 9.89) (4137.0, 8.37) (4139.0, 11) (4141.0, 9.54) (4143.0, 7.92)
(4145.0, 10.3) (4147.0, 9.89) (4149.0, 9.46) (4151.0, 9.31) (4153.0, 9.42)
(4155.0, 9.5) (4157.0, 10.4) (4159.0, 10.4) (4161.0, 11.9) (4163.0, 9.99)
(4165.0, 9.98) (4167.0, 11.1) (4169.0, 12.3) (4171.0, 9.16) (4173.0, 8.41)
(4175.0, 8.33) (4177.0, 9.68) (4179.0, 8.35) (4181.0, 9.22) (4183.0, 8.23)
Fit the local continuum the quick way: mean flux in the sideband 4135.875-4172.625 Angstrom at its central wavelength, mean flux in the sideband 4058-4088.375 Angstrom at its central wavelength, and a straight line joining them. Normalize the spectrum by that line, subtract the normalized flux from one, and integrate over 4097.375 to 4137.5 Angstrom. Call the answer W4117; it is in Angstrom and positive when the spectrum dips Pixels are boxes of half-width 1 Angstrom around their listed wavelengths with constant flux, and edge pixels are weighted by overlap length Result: 3.7 Angstrom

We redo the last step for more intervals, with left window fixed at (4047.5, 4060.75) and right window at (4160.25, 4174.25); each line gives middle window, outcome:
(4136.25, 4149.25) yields 0.81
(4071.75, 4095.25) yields 0.78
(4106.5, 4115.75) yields 0.35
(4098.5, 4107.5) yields 1.33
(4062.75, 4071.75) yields -0.49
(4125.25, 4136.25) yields 1.43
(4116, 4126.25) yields 0.73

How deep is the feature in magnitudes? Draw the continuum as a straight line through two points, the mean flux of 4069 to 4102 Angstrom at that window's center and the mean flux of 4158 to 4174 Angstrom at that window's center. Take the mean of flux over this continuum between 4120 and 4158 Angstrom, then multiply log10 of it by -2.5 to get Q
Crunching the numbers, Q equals 0.08 mag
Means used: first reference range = 9.23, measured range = 9.29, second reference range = 10.4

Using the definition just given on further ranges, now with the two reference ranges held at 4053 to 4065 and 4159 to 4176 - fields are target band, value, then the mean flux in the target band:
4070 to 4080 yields -0.023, 9.35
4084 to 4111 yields 0.069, 8.82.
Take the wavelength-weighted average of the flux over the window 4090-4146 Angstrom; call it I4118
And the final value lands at 9.02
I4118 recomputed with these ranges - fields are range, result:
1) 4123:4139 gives 8.98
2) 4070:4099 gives 9.29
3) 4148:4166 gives 10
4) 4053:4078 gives 9.46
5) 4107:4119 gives 9.48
